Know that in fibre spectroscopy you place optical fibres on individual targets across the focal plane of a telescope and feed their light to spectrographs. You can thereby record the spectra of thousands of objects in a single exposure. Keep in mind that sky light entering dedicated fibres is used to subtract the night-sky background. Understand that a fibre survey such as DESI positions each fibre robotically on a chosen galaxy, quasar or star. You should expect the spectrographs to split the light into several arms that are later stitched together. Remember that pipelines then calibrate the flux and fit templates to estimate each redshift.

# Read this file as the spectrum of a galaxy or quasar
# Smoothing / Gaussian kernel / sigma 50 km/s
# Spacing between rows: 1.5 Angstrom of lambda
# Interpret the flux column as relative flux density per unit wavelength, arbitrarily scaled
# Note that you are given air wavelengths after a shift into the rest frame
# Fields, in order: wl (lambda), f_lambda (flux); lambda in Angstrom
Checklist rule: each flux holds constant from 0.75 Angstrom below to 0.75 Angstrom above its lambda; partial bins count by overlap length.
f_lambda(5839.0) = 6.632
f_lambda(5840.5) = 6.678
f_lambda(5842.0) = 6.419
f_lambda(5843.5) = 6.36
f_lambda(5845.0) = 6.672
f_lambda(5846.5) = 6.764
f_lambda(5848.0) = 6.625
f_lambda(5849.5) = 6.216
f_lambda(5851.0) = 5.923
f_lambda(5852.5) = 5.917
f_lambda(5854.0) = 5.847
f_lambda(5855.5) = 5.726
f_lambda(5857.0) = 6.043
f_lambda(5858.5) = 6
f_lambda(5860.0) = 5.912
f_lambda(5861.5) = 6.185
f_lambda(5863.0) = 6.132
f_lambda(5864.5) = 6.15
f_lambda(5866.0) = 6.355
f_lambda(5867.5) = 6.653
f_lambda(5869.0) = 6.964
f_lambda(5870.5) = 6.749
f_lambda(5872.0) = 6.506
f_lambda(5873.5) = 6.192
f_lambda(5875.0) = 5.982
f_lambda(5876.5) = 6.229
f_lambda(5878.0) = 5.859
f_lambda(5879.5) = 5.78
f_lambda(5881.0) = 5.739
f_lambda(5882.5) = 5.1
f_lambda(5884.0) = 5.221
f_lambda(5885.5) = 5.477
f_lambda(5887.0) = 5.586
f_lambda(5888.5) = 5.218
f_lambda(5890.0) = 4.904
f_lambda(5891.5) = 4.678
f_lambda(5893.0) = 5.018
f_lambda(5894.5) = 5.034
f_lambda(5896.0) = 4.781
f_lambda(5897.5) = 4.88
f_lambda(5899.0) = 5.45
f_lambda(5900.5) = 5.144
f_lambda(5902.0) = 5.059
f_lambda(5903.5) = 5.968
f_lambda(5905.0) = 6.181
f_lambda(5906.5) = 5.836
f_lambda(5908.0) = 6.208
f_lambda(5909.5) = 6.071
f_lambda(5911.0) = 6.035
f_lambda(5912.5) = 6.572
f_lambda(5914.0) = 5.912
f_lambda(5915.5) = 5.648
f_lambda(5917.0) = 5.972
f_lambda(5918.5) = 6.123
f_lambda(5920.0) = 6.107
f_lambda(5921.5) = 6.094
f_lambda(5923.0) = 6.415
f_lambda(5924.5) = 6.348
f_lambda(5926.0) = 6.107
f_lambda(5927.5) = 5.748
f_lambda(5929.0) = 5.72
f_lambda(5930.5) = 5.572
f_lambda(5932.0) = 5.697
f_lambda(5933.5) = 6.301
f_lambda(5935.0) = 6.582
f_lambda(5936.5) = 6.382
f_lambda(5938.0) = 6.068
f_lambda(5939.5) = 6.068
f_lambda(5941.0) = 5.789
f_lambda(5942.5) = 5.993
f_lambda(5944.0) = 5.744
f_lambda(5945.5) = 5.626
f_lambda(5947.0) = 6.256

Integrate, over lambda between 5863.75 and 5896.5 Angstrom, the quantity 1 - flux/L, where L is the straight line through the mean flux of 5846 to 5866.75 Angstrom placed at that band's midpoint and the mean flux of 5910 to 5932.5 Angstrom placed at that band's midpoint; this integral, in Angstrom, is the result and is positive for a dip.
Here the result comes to 1.8 Angstrom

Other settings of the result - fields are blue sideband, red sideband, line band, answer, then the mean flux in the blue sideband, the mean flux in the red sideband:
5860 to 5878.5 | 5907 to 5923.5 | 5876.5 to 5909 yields 4.15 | 6.32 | 6.1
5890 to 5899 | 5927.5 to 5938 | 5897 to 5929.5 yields -2.60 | 4.93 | 6.02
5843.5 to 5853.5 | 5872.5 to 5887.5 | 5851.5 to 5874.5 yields -0.62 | 6.34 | 5.73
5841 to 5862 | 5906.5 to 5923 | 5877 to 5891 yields 1.60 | 6.19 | 6.08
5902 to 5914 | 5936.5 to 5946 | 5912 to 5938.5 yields -0.39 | 6.04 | 5.93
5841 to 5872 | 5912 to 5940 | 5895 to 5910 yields 1.47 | 6.29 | 6.07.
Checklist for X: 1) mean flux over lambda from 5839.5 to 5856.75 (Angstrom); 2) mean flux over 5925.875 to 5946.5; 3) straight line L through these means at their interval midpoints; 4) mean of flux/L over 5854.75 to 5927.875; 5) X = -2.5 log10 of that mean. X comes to 0.05 mag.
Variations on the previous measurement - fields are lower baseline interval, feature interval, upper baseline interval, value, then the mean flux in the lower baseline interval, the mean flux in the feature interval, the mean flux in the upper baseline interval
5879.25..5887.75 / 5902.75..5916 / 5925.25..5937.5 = -0.05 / 5.47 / 6.06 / 6.01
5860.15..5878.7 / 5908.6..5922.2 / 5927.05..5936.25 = 0.00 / 6.32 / 6.06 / 5.97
